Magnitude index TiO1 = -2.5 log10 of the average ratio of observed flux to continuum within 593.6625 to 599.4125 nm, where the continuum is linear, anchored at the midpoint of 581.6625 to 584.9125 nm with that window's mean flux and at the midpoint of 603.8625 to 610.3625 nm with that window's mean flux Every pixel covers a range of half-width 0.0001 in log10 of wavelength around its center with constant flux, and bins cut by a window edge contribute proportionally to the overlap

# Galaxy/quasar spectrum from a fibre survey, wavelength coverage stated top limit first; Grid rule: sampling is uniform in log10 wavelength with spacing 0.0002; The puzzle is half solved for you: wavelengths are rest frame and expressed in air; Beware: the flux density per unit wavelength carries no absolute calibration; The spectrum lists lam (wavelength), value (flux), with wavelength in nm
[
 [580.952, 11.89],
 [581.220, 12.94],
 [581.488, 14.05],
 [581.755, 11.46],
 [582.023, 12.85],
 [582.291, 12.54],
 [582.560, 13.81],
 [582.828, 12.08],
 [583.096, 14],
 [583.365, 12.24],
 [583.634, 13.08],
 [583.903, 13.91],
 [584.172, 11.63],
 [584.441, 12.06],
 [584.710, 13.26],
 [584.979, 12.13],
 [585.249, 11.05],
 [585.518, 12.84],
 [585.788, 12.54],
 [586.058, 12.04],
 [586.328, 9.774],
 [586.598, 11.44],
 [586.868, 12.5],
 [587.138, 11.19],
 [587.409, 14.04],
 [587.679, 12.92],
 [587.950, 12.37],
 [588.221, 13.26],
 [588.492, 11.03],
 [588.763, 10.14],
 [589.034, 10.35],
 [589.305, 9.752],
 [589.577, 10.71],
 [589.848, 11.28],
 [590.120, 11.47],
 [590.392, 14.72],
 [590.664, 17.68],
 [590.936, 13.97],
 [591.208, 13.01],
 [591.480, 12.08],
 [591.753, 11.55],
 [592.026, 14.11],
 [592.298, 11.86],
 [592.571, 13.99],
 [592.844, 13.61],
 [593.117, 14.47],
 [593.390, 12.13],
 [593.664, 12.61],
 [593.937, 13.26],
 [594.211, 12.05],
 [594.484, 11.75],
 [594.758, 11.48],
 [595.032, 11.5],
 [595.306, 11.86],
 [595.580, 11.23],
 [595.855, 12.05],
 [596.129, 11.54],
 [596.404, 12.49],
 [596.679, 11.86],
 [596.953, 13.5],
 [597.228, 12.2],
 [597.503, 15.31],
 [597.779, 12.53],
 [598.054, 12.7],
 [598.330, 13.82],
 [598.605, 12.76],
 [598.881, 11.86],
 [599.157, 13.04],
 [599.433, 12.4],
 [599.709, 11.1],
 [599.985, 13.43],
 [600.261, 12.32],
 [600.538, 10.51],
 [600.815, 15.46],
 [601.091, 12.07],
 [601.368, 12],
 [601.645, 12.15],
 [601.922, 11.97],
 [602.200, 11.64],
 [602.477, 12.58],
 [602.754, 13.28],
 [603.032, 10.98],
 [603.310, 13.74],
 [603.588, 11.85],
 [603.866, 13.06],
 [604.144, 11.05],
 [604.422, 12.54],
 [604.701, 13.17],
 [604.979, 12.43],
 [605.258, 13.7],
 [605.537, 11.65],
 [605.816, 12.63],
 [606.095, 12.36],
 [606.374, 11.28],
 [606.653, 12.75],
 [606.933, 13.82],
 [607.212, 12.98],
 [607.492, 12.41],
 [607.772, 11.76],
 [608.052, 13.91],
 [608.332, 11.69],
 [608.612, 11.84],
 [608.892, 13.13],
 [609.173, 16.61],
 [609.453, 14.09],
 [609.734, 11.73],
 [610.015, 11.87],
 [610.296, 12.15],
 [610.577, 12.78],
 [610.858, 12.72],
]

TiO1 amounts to 0.02 mag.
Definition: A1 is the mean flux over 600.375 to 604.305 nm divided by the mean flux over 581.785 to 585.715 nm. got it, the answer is 0.97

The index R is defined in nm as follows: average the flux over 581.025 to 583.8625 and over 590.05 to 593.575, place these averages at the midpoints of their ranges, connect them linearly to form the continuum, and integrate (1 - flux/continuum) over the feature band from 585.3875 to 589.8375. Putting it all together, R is 0.520 nm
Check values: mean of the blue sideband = 12.9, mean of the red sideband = 13.5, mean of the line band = 11.7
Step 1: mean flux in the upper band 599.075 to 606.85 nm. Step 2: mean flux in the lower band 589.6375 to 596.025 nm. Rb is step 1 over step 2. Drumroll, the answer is 0.97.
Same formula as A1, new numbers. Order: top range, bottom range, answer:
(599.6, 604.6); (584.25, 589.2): 1.03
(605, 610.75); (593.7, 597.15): 1.06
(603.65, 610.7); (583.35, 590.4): 1.06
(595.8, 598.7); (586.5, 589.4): 1.09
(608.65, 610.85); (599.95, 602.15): 1.06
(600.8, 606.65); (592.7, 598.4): 0.99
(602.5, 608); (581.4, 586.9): 1.01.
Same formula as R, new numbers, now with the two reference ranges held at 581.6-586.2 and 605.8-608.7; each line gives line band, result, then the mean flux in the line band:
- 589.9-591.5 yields -0.16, 13.8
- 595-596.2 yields 0.08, 11.7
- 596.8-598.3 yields -0.09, 13.3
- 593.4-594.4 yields 0.00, 12.5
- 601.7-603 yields 0.03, 12.2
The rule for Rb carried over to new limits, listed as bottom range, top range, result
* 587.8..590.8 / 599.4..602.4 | 1.02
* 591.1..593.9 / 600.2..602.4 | 0.95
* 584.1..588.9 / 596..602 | 1.05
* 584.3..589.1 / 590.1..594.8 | 1.10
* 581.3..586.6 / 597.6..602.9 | 1.00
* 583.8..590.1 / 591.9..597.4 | 1.06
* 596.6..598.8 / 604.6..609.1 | 0.97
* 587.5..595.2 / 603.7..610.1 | 1.02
